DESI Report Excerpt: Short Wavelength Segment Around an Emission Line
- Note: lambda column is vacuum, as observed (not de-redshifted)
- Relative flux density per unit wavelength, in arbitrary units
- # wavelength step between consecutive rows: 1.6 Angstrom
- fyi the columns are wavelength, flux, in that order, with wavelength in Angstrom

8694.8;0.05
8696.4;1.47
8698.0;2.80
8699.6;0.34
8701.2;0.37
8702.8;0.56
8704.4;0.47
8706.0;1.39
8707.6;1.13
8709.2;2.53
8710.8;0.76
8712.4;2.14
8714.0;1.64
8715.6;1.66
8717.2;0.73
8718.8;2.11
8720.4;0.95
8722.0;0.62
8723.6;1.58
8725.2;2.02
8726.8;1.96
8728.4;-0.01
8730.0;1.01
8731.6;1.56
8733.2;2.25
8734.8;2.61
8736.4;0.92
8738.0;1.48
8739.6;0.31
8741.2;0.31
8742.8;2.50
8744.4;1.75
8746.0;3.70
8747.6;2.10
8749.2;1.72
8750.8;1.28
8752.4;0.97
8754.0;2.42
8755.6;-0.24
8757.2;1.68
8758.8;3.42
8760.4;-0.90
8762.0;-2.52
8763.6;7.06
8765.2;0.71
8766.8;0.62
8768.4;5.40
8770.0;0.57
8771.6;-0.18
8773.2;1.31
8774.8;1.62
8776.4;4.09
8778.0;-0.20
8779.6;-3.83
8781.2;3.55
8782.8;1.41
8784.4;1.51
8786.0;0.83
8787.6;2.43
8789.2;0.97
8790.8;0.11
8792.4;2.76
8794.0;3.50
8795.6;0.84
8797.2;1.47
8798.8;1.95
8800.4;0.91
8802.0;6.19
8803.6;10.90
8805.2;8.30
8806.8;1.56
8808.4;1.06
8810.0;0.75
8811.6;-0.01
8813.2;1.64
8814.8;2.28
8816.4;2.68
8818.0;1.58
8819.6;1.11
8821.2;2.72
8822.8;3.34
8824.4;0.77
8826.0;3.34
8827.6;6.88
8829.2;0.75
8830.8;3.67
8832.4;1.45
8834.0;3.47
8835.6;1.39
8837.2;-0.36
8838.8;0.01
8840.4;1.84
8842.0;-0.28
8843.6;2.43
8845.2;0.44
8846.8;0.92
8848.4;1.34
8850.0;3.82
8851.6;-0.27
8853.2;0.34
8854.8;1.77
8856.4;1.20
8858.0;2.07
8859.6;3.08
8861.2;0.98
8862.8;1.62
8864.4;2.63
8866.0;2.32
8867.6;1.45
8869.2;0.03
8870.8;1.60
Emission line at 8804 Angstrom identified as Hbeta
